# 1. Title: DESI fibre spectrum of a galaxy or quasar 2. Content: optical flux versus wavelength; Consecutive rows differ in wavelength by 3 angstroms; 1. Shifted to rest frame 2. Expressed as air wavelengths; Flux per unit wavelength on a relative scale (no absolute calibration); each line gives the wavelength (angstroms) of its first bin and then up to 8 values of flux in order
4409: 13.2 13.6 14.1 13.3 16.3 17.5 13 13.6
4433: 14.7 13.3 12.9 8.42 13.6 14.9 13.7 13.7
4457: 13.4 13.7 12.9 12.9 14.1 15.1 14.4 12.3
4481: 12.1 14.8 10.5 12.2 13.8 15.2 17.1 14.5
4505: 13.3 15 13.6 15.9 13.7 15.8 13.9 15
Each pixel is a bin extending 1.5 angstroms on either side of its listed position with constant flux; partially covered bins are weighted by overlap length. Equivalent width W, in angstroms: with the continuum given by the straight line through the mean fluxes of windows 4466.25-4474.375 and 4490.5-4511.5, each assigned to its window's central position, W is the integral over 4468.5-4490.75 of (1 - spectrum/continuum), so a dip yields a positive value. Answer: 1.9 angstroms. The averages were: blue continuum 14.3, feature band 13.2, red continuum 14.6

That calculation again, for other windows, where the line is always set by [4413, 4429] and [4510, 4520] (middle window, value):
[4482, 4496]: 1.6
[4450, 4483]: 2.7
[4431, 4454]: 2.5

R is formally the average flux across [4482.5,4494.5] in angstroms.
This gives 12.8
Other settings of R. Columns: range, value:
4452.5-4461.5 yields 13.6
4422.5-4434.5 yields 14.7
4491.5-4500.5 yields 15.4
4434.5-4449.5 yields 12.6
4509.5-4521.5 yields 14.8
